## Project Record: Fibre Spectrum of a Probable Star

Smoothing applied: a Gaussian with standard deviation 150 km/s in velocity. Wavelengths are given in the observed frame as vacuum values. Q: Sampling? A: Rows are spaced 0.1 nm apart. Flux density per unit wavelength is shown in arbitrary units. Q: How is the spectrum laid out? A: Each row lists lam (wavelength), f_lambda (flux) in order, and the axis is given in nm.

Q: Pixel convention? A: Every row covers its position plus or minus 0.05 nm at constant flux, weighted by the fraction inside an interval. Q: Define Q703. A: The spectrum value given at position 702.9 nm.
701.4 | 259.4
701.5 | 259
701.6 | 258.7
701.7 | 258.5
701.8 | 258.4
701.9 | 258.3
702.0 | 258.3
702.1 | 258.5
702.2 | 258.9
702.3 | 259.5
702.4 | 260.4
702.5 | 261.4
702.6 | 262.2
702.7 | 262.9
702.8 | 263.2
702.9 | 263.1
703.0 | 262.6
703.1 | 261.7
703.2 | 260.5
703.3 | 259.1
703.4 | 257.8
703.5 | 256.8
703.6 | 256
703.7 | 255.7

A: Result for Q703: 263.1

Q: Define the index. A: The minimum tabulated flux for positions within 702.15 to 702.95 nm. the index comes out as 258.9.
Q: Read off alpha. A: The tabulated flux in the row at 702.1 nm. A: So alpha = 258.5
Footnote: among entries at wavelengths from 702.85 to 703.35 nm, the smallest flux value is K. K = 259.1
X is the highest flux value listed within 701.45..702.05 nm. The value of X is 259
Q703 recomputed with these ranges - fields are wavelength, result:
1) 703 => 262.6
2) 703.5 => 256.8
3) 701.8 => 258.4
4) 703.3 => 259.1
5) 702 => 258.3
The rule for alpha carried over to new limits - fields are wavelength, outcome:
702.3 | 259.5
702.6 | 262.2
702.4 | 260.4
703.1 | 261.7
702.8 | 263.2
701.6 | 258.7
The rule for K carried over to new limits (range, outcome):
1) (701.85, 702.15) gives 258.3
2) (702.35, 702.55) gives 260.4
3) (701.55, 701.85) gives 258.4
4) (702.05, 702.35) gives 258.5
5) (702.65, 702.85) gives 262.9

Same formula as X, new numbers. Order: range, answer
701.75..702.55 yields 261.4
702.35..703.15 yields 263.2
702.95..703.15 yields 262.6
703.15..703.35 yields 260.5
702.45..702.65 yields 262.2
